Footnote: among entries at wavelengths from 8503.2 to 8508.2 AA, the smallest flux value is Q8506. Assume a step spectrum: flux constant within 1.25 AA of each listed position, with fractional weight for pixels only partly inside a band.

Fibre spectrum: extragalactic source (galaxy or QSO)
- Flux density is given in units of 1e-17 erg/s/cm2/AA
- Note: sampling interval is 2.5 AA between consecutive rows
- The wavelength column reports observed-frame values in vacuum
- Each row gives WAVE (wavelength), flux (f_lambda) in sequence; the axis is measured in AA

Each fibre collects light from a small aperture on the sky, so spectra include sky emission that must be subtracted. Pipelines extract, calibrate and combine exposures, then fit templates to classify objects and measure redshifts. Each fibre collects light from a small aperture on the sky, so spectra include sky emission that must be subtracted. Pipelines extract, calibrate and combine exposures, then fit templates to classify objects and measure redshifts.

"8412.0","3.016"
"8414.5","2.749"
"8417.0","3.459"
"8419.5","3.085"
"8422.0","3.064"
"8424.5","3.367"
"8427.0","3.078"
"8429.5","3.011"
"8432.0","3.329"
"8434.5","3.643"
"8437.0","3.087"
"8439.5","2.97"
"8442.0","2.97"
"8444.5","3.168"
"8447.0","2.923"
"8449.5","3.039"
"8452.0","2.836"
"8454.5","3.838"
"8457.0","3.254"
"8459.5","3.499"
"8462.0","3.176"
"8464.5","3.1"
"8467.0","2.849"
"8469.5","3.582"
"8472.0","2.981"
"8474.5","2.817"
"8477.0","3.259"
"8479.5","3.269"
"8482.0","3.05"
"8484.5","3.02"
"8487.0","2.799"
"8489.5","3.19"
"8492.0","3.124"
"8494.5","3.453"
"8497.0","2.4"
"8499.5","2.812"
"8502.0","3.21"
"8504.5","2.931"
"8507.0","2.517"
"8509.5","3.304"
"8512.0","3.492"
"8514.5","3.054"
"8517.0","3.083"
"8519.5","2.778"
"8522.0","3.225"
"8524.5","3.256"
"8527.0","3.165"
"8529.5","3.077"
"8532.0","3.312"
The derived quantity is 2.517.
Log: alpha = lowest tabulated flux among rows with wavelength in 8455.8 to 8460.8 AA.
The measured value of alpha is 3.254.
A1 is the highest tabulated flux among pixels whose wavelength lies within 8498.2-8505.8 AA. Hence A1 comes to 3.21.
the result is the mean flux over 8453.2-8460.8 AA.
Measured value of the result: 3.52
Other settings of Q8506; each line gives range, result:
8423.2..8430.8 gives 3.011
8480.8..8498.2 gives 2.4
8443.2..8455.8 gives 2.836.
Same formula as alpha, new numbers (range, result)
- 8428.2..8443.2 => 2.97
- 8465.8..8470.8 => 2.849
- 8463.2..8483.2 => 2.817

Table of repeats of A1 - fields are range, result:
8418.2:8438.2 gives 3.643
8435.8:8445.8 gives 3.168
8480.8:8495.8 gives 3.453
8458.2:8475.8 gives 3.582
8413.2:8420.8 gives 3.459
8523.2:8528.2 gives 3.256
